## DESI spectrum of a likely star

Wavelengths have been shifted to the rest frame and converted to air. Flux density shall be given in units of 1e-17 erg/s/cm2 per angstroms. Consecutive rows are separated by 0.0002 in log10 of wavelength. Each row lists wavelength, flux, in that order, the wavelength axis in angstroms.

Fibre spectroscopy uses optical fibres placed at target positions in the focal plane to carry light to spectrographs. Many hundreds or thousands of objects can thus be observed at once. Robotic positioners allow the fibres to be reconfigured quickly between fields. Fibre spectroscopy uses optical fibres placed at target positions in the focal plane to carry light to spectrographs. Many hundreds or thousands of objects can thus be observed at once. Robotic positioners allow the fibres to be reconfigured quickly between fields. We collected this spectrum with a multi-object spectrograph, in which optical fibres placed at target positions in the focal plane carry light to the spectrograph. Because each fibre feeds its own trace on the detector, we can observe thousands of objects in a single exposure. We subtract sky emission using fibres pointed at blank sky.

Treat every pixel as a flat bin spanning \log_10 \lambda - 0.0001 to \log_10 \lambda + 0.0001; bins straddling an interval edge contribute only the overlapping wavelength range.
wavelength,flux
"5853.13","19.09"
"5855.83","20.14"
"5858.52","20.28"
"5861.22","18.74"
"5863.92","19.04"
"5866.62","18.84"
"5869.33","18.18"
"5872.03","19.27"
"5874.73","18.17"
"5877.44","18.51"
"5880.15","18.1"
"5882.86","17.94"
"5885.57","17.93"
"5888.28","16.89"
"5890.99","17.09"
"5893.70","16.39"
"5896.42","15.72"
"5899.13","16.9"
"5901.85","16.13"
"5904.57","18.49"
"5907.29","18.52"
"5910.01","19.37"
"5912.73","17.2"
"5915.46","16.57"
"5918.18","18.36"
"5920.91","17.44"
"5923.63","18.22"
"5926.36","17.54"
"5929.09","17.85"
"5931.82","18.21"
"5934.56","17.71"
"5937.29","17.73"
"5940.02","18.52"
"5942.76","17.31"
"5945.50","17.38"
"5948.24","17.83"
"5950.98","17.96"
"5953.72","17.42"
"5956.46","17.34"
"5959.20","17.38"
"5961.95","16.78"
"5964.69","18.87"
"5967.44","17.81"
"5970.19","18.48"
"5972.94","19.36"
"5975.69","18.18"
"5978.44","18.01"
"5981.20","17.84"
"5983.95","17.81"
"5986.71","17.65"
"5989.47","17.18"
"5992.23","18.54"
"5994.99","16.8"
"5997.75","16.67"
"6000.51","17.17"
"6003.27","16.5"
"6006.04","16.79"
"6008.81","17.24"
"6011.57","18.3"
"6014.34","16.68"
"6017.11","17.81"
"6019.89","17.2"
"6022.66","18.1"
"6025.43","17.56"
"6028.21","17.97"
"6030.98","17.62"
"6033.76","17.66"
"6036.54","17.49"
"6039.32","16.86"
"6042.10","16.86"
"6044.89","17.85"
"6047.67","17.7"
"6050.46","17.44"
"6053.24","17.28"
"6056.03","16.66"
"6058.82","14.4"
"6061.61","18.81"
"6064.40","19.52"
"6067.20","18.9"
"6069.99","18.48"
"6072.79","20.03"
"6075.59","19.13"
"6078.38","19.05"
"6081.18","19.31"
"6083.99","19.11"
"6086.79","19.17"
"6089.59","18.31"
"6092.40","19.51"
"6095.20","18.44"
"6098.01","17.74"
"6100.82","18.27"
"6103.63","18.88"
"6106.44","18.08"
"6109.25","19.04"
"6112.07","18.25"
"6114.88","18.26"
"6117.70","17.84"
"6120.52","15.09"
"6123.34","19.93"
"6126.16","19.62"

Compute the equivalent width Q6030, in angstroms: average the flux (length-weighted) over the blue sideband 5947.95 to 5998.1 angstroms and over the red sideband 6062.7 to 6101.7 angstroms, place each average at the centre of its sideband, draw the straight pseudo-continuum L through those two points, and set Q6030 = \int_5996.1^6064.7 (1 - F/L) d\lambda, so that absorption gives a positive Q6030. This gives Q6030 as 4.0 angstroms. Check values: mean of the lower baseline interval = 17.8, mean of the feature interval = 17.3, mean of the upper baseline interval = 18.9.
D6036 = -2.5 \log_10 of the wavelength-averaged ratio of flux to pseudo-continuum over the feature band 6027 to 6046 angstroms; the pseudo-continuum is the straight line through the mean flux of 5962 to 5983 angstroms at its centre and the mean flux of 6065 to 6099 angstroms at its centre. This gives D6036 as 0.07 mag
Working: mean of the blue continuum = 18.3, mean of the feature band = 17.5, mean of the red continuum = 19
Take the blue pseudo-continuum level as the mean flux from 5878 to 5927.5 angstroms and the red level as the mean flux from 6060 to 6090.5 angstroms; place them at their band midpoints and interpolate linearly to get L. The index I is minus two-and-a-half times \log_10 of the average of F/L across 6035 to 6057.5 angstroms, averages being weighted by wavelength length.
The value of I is 0.09 mag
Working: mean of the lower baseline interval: 17.5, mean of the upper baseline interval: 19.1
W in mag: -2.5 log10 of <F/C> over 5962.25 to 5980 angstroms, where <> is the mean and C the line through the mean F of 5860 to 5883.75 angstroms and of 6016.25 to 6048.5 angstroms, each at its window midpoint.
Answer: -0.03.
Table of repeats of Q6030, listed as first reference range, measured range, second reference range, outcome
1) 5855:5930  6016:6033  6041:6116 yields 0.5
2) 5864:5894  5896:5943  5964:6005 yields 0.6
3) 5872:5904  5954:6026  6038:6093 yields 0.9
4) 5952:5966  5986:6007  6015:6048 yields 0.5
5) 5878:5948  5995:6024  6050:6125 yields 1.3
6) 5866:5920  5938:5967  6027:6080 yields 0.1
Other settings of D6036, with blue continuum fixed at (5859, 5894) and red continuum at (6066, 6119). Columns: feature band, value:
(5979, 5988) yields 0.040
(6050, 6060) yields 0.138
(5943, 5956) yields 0.047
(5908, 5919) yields 0.023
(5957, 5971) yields 0.036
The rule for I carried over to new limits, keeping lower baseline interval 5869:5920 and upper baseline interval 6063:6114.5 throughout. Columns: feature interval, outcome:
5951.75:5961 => 0.04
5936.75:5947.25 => 0.01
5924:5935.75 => 0.00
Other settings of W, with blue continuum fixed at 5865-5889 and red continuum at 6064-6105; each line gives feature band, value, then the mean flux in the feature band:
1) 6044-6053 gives 0.070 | 17.6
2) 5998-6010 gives 0.107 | 16.9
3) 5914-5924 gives 0.048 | 17.6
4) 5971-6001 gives 0.049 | 17.8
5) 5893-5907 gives 0.089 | 16.9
